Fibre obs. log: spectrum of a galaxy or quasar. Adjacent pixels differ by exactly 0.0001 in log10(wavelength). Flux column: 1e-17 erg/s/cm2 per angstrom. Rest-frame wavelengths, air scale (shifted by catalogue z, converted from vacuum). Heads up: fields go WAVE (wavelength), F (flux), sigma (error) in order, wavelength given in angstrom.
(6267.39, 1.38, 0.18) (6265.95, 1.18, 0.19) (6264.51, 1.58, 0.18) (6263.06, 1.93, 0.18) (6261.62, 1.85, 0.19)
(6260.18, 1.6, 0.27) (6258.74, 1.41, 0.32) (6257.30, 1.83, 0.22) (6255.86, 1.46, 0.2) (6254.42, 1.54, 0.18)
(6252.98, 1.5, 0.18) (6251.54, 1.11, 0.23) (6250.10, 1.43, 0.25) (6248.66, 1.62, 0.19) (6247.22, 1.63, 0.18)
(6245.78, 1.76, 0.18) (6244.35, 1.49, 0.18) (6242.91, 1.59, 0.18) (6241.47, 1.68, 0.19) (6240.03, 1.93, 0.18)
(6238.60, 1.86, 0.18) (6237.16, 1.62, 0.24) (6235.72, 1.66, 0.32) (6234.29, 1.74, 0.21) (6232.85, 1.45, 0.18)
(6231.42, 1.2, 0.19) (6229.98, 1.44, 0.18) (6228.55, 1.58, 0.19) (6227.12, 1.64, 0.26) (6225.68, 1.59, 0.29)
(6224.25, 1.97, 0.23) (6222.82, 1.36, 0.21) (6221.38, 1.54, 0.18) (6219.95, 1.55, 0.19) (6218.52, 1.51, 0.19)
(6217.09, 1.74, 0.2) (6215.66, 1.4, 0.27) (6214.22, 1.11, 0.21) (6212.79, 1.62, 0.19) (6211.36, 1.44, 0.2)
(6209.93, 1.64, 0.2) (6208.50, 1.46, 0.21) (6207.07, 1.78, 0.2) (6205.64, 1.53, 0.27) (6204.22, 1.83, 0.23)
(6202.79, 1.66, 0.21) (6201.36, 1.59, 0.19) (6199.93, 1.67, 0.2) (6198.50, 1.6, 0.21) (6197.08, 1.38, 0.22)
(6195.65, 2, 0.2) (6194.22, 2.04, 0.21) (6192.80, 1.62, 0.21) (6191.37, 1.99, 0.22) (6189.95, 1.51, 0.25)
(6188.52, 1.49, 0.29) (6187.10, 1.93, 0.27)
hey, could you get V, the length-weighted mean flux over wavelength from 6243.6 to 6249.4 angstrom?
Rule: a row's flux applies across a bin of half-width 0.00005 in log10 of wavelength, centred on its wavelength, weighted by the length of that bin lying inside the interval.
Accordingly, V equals 1.62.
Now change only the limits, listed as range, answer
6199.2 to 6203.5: 1.64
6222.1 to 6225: 1.67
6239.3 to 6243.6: 1.74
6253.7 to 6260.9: 1.57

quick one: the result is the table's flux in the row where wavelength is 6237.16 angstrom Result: 1.62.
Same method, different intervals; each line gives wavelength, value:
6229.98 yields 1.44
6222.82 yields 1.36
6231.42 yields 1.2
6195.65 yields 2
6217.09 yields 1.74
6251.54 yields 1.11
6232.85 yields 1.45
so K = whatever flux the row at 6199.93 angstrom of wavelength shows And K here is 1.67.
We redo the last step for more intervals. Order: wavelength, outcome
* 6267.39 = 1.38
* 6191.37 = 1.99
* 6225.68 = 1.59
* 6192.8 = 1.62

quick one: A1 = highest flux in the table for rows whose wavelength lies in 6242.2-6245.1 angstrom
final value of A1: 1.59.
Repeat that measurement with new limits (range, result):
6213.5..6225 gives 1.97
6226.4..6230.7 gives 1.64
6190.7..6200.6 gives 2.04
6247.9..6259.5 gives 1.83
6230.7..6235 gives 1.74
